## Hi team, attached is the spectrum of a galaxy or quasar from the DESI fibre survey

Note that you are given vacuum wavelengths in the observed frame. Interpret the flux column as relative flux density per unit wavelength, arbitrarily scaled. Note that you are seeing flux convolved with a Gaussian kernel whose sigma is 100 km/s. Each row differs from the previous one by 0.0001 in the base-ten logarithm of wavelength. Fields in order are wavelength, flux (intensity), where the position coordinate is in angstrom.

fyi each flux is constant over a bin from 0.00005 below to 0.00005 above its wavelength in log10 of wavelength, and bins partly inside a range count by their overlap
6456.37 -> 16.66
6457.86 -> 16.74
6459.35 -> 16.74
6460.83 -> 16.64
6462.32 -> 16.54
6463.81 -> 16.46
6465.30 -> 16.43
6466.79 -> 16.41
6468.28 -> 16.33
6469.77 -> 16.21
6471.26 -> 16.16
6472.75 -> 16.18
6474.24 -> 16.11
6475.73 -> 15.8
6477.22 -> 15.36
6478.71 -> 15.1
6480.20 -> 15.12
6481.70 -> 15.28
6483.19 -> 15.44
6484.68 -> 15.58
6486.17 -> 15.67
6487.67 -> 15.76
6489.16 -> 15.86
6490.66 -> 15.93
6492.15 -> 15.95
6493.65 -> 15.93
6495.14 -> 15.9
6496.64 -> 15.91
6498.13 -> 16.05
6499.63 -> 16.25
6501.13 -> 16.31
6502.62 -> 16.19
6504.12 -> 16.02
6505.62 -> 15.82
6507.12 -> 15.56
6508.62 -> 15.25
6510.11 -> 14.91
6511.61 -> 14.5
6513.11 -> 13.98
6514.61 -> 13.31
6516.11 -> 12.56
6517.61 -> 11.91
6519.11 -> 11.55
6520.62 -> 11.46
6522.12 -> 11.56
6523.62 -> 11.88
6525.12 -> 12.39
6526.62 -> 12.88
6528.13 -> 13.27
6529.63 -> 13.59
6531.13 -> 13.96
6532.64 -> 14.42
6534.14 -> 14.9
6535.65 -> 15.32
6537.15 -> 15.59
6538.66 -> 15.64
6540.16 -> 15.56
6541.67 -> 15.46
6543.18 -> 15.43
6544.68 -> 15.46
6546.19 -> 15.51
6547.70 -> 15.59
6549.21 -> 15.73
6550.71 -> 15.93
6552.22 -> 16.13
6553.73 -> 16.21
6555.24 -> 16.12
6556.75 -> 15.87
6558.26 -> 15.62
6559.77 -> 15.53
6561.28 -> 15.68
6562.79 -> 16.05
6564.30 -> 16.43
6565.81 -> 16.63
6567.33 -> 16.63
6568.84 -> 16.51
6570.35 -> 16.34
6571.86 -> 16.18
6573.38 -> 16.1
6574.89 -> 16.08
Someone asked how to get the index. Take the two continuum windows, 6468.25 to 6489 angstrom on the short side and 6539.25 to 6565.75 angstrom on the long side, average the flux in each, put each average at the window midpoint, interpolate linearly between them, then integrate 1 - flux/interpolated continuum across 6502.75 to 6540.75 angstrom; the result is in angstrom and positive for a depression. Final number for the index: 4.4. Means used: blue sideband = 15.7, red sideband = 15.8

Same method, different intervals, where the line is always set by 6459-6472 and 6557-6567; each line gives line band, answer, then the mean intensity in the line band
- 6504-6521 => 2.46 angstrom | 13.9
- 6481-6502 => 0.60 angstrom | 15.9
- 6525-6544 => 1.83 angstrom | 14.6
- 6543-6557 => 0.22 angstrom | 15.8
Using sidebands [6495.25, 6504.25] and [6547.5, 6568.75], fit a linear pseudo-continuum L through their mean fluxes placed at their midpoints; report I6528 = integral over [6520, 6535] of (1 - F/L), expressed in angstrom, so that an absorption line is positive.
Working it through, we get 2.8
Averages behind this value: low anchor 16.1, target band 13.1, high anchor 16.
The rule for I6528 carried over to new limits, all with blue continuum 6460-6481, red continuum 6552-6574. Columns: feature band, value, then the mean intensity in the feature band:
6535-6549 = 0.5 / 15.5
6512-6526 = 3.3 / 12.4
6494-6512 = 0.4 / 15.8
